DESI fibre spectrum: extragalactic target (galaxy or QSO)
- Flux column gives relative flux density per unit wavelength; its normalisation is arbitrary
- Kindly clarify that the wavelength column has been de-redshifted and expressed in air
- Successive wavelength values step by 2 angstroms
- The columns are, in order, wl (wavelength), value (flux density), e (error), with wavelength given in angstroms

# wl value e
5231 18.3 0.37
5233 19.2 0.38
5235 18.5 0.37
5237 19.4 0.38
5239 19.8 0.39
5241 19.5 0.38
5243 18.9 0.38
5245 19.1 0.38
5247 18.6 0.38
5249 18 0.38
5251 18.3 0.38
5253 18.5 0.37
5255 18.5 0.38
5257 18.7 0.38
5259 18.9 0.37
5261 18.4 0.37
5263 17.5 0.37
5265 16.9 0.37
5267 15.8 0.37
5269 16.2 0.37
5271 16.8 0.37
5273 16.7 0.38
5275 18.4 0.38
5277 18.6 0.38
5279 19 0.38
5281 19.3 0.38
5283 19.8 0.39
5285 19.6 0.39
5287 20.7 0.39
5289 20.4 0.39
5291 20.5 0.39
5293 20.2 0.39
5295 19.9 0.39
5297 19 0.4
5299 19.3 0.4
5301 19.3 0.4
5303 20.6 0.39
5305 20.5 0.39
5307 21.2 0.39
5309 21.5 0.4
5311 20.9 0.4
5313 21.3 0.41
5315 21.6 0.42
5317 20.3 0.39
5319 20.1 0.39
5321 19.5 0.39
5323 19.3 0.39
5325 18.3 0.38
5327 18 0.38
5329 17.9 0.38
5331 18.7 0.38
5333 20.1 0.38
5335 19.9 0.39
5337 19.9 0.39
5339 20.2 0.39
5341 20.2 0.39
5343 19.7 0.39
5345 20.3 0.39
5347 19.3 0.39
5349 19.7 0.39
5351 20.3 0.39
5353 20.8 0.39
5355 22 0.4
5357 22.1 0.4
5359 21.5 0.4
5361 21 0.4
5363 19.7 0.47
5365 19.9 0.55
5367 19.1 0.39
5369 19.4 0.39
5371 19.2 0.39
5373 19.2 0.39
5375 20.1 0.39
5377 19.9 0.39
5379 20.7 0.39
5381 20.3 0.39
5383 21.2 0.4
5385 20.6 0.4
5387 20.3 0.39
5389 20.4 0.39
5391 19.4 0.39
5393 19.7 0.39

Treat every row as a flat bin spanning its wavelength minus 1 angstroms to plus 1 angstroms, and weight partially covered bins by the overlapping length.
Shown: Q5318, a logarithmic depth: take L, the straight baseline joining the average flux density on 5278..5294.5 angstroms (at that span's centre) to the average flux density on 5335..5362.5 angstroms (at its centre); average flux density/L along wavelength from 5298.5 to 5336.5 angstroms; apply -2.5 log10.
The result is 0.02 mag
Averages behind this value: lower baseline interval 19.9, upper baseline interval 20.5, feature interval 19.9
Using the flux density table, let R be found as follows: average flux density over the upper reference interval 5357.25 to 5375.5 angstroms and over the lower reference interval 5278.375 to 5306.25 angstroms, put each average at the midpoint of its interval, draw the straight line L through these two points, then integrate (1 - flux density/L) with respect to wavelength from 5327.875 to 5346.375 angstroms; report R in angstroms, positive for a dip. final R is 0.3 angstroms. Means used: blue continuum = 19.9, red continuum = 20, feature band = 19.6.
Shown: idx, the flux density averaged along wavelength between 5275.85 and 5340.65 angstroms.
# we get 19.9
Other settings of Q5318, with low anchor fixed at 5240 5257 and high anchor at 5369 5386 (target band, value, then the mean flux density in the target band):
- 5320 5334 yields 0.04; 18.8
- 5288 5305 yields -0.04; 19.9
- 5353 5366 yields -0.06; 21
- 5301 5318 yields -0.08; 20.9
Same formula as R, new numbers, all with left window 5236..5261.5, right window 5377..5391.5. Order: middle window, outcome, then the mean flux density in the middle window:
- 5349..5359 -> -0.5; 21.2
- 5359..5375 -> 0.3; 19.8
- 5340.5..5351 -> 0.1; 19.9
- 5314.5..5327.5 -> 0.1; 19.6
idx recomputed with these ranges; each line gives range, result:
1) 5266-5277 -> 16.9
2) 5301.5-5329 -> 20.1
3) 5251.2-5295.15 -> 18.6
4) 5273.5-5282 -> 18.7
